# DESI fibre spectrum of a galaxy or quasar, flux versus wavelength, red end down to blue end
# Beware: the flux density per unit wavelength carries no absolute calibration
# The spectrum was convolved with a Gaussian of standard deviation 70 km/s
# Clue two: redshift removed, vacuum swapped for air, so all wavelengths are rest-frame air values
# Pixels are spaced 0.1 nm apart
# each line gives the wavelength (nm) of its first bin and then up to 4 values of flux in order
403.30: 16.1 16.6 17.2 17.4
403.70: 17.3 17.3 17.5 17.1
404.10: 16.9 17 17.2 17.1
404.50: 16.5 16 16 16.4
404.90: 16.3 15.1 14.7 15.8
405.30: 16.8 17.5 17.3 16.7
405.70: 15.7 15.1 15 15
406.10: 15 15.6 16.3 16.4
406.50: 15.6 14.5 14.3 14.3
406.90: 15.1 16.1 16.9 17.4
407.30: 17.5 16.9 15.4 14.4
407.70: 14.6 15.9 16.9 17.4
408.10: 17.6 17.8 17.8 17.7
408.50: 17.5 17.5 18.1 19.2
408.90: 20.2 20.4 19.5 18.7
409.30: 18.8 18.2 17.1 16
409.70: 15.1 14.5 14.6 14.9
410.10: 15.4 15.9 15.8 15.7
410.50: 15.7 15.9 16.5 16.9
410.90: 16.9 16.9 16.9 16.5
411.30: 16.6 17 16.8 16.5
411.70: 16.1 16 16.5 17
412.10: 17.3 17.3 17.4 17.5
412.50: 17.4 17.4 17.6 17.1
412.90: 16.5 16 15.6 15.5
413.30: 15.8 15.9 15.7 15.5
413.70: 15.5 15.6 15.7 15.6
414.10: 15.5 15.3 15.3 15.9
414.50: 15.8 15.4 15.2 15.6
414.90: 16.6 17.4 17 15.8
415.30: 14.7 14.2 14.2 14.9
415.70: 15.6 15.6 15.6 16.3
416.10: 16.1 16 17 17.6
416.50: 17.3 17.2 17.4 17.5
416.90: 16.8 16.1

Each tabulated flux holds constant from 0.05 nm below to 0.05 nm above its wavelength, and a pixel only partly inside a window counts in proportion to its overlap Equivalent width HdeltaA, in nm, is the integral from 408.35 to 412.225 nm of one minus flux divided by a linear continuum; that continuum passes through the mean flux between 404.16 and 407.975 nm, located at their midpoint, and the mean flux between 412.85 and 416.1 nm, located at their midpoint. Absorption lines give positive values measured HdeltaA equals -0.27 nm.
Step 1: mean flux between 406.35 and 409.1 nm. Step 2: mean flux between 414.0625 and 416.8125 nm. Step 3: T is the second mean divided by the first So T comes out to 0.95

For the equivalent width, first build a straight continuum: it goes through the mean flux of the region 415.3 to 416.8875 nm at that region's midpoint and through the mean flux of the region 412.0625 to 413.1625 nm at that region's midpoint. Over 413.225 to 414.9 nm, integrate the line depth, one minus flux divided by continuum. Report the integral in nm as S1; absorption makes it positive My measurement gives 0.10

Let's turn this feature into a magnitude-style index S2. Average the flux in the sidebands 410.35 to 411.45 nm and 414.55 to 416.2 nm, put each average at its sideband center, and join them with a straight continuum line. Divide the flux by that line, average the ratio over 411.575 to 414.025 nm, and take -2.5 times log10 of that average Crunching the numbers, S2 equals -0.018 mag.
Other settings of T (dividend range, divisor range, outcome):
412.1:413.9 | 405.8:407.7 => 1.05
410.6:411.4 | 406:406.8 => 1.09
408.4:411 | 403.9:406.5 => 1.05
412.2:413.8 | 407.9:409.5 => 0.90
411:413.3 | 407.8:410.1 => 0.96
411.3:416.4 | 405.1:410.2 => 0.97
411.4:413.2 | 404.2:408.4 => 1.04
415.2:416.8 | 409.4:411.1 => 1.00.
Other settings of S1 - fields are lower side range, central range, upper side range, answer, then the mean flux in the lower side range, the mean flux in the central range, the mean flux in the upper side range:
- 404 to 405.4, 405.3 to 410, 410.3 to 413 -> -0.026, 16.4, 16.6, 16.7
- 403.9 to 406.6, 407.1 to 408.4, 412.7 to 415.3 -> -0.049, 16.2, 16.7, 15.9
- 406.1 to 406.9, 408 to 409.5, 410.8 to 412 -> -0.238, 15.3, 18.4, 16.6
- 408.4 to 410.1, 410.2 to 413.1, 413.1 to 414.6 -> -0.033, 17.5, 16.7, 15.6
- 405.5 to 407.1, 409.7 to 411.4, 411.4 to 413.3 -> 0.040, 15.5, 16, 16.7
